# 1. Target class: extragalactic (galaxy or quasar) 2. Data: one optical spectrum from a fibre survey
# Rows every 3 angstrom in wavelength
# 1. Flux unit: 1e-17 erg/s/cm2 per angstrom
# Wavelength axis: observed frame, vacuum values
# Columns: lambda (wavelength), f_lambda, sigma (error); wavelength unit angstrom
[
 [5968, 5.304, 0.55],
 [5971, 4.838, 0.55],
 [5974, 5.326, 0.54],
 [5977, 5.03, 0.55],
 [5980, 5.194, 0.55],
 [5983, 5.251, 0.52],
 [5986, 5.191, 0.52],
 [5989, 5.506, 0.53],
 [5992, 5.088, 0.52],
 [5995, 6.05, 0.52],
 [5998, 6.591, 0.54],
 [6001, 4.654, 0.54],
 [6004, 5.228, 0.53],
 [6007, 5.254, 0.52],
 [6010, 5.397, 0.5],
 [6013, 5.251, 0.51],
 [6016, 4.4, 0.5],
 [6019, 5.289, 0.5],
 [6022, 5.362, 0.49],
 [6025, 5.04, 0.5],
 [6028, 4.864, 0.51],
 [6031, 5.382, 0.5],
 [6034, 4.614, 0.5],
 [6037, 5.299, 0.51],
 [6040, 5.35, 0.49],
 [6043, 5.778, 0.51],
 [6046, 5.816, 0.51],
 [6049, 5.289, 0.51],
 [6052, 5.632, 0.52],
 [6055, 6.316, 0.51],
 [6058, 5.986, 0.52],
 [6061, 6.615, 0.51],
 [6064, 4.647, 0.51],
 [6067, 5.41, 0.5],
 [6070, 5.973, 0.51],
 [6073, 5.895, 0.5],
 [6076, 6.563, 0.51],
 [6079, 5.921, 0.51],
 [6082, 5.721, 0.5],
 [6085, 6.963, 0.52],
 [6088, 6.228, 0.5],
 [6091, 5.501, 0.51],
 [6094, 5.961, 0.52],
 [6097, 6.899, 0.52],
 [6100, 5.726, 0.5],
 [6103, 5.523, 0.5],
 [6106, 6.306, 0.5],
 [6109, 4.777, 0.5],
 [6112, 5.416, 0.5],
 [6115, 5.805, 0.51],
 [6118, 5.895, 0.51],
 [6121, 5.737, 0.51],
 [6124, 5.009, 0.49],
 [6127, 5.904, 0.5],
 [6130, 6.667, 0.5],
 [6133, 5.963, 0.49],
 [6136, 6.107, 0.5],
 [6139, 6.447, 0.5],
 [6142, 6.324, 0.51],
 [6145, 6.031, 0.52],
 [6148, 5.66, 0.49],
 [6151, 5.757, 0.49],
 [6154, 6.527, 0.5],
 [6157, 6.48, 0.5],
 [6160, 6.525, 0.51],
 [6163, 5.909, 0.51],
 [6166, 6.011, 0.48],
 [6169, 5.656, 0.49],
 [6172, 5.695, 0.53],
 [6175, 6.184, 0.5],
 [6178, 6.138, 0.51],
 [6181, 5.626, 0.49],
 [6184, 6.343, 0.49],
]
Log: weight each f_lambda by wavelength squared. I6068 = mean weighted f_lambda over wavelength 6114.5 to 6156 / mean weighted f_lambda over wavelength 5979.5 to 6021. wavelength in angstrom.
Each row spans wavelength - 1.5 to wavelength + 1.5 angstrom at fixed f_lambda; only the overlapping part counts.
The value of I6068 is 1.2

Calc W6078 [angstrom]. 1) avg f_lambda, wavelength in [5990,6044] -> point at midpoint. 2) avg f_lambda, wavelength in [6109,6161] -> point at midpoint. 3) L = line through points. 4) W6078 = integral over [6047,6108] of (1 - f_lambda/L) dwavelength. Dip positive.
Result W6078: -3.4 angstrom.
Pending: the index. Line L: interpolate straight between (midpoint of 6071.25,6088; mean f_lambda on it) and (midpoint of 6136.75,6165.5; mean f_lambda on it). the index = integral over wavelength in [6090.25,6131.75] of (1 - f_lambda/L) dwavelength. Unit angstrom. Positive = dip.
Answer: 2.6 angstrom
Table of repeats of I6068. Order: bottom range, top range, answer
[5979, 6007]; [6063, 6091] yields 1.13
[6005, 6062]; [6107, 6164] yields 1.14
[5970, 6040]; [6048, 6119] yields 1.15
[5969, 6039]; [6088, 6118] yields 1.15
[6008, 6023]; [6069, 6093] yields 1.21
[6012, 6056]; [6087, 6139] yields 1.13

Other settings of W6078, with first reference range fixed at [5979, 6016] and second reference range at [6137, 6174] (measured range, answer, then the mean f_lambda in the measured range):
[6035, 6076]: -0.7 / 5.71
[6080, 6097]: -1.1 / 6.14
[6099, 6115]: 0.8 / 5.57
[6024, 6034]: 0.9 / 5.03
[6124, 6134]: -0.1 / 6.01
